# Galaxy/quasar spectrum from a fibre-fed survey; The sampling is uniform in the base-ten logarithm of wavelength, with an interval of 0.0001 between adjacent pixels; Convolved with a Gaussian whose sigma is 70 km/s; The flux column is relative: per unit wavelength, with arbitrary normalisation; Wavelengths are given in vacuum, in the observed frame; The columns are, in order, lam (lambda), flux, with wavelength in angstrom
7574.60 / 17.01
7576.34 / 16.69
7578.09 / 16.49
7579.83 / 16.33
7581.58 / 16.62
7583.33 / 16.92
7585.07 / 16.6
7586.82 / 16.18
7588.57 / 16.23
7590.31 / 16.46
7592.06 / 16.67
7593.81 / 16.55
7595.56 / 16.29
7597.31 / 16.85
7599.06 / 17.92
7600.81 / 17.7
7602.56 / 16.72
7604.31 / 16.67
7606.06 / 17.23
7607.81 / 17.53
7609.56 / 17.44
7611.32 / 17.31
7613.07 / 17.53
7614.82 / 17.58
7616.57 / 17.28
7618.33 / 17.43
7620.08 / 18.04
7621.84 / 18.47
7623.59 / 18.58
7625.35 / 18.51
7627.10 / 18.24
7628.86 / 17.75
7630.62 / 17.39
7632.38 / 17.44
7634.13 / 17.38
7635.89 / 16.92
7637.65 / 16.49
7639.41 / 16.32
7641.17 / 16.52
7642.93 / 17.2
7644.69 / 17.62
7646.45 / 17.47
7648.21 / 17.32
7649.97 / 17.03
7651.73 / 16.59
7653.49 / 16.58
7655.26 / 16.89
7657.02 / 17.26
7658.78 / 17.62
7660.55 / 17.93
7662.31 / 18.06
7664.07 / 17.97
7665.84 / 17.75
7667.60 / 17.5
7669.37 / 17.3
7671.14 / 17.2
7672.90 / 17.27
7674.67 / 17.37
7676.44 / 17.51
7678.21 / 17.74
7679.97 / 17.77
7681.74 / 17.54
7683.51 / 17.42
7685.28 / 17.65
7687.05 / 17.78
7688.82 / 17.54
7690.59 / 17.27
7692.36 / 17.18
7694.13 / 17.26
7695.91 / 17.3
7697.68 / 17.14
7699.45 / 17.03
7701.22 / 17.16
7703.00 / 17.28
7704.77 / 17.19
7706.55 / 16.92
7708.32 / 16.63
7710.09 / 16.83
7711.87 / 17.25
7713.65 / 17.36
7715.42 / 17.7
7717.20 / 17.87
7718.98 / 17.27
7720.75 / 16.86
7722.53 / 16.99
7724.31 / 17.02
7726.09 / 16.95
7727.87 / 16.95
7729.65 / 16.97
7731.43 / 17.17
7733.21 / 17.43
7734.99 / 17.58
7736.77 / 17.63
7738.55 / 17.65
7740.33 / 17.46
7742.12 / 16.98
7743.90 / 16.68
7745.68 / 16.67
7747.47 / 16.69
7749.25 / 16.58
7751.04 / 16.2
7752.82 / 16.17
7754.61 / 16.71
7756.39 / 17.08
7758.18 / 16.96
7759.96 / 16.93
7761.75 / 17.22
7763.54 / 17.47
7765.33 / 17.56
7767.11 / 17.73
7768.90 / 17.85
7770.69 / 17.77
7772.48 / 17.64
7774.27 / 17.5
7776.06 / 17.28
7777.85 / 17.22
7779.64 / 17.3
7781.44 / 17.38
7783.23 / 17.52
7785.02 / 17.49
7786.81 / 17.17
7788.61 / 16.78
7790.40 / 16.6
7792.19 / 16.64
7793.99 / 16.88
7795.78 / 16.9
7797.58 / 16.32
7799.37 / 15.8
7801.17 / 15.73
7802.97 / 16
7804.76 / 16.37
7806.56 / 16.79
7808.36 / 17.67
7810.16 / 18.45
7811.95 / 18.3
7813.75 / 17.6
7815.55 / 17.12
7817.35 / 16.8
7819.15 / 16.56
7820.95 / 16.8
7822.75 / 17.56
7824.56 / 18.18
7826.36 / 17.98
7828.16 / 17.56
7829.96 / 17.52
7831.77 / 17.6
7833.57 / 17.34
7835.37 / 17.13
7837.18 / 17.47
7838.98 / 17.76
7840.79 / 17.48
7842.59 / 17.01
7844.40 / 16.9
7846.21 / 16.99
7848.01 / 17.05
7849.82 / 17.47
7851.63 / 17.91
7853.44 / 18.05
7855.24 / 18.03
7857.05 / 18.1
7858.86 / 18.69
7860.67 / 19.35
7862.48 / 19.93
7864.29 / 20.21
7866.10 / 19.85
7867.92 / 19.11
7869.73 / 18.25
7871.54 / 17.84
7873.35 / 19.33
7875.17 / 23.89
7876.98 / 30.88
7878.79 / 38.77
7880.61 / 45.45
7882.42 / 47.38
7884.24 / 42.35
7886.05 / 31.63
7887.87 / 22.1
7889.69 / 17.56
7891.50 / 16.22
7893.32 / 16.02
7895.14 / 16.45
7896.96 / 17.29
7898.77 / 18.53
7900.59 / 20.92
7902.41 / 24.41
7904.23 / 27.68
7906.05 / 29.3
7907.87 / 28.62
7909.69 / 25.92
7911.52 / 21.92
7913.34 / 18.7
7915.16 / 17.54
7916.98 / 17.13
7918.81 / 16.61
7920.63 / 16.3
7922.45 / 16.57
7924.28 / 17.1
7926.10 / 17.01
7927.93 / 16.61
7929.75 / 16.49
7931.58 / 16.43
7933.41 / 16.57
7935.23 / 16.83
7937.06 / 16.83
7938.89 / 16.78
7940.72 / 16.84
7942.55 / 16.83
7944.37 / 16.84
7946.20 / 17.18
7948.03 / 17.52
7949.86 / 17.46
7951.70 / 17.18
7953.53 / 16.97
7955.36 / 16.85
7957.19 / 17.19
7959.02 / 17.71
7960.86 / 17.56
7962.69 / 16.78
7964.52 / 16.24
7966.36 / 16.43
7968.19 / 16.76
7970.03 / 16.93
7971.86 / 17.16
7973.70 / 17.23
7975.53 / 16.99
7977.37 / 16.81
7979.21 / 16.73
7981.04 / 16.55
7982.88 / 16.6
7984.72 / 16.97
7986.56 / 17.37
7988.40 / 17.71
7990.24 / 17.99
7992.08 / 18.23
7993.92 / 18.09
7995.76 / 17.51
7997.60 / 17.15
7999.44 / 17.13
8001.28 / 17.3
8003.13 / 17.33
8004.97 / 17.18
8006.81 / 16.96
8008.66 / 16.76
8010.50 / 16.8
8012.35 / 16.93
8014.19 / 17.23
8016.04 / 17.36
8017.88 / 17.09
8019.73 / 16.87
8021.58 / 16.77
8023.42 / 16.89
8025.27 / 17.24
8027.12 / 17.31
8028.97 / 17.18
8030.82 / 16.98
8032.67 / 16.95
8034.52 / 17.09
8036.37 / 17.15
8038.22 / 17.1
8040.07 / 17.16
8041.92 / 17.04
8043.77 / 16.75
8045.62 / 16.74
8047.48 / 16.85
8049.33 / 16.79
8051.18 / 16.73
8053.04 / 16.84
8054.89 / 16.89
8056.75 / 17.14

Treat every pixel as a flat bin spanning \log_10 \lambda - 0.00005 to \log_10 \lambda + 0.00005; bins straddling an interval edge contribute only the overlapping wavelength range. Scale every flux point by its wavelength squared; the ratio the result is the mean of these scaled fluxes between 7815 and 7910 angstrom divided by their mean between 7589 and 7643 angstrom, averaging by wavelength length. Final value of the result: 1.32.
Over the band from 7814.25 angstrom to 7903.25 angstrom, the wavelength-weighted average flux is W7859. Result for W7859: 20.8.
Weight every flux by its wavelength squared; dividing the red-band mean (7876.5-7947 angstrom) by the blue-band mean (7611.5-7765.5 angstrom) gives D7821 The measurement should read 1.35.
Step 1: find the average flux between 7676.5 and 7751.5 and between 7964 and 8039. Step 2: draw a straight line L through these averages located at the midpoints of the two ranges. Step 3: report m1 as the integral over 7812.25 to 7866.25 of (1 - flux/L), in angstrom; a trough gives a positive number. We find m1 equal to -1.9 angstrom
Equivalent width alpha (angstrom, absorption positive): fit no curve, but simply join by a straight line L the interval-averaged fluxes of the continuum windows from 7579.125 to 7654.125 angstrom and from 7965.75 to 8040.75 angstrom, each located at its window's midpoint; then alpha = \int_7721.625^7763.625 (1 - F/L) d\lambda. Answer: 0.4 angstrom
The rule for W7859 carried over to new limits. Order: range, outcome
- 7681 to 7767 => 17.2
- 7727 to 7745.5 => 17.2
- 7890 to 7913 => 21.8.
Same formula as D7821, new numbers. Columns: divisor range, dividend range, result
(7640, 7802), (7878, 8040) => 1.18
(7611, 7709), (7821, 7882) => 1.22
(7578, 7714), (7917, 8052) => 1.08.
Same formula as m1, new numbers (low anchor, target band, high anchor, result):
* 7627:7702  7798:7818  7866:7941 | 3.2 angstrom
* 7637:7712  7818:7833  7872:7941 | 2.3 angstrom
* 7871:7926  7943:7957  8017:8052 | 2.7 angstrom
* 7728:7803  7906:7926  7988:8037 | -3.3 angstrom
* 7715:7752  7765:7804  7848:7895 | 4.8 angstrom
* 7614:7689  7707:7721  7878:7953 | 0.9 angstrom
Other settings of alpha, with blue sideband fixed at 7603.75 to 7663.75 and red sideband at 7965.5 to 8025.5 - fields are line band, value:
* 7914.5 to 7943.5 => 0.68 angstrom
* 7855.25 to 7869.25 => -1.60 angstrom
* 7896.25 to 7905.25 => -2.49 angstrom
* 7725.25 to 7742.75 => 0.05 angstrom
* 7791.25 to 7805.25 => 0.77 angstrom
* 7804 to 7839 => -0.33 angstrom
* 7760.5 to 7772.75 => -0.20 angstrom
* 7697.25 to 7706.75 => 0.12 angstrom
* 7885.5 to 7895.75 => -1.48 angstrom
